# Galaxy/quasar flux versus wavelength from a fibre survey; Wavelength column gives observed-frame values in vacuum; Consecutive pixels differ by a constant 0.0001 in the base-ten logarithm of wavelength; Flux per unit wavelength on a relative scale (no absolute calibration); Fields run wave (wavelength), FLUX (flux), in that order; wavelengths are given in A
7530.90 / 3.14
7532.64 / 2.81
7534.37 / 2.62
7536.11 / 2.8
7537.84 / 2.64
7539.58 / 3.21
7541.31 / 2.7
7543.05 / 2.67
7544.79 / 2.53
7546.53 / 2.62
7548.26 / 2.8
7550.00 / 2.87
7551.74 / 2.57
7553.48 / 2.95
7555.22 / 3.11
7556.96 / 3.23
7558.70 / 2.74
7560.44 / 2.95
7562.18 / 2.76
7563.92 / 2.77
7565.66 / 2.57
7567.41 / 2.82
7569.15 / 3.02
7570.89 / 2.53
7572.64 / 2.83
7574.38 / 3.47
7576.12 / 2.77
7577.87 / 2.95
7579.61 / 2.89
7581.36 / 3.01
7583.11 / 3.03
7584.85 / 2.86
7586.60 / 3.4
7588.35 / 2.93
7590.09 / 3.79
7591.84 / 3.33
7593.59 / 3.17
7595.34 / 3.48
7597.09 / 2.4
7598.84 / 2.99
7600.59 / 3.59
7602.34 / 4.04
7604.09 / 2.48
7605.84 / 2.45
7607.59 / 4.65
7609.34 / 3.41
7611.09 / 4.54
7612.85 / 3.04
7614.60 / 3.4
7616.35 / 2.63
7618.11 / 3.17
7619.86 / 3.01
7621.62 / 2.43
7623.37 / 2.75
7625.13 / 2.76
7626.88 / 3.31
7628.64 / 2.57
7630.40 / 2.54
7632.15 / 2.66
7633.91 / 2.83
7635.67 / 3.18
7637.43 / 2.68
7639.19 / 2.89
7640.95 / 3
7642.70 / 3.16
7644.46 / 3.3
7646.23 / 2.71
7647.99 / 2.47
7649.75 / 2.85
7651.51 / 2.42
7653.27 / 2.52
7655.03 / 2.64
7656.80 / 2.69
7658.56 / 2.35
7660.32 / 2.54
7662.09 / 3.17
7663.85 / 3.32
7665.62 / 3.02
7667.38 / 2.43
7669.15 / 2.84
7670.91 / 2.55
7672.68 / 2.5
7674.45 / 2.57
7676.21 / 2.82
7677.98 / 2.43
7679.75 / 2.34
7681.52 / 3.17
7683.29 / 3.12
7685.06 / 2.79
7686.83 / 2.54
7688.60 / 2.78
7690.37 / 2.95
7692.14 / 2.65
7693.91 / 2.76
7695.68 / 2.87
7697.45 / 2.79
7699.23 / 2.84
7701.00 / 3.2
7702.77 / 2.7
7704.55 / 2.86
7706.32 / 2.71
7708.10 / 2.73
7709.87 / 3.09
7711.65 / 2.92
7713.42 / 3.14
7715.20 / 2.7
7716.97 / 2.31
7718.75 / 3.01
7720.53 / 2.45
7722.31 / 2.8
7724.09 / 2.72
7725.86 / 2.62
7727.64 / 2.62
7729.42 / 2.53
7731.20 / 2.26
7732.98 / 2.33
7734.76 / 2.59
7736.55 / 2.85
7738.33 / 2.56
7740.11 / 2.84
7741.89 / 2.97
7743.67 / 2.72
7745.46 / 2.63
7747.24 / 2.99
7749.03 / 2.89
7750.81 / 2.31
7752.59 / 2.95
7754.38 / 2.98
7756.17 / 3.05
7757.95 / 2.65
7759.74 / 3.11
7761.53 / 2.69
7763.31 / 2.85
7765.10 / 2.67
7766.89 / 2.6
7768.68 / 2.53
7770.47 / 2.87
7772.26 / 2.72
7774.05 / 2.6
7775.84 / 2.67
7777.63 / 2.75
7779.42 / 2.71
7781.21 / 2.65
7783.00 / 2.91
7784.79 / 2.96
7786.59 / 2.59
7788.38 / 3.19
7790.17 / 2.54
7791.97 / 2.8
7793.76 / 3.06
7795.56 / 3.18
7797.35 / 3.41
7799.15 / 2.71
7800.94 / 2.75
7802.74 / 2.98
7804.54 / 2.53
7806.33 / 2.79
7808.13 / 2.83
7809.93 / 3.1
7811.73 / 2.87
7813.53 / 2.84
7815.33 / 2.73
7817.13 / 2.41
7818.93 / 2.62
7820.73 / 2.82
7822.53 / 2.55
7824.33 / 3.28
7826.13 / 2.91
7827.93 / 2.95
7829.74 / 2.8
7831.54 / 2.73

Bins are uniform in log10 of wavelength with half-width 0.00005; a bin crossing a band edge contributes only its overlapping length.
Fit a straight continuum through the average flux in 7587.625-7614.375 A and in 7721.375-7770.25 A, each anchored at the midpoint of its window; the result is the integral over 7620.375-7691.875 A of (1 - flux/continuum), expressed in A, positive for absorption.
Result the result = 8.0 A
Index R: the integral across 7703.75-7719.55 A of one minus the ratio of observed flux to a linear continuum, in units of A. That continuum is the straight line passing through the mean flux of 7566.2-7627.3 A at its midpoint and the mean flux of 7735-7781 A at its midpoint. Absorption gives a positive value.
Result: 0.2 A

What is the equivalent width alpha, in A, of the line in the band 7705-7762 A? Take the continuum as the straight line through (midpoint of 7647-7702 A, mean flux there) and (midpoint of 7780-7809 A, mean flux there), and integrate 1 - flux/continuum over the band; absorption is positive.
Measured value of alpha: 1.2 A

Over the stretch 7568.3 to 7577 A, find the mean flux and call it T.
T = 2.92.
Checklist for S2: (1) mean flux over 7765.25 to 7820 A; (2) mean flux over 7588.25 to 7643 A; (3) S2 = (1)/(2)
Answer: 0.9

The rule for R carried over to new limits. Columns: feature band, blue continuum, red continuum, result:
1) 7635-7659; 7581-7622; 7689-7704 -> 2.10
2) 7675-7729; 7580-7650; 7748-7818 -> 2.89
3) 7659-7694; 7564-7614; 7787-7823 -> 3.07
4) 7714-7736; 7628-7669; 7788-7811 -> 1.97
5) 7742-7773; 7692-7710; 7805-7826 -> 0.40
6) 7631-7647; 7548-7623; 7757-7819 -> 0.35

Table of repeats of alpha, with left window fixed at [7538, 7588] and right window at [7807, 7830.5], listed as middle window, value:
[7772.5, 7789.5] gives 0.33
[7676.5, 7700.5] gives 0.59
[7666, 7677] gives 0.84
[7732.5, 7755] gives 0.75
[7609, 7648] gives -1.61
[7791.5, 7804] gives -0.66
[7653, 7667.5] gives 0.45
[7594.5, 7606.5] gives -0.85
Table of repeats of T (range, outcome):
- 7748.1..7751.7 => 2.6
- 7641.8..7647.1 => 3.06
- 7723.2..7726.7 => 2.68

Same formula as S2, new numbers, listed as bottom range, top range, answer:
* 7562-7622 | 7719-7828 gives 0.89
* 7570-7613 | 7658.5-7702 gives 0.87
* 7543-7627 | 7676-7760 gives 0.91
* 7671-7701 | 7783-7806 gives 1.05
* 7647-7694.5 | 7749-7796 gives 1.03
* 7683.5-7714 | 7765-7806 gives 0.98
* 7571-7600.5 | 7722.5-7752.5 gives 0.86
